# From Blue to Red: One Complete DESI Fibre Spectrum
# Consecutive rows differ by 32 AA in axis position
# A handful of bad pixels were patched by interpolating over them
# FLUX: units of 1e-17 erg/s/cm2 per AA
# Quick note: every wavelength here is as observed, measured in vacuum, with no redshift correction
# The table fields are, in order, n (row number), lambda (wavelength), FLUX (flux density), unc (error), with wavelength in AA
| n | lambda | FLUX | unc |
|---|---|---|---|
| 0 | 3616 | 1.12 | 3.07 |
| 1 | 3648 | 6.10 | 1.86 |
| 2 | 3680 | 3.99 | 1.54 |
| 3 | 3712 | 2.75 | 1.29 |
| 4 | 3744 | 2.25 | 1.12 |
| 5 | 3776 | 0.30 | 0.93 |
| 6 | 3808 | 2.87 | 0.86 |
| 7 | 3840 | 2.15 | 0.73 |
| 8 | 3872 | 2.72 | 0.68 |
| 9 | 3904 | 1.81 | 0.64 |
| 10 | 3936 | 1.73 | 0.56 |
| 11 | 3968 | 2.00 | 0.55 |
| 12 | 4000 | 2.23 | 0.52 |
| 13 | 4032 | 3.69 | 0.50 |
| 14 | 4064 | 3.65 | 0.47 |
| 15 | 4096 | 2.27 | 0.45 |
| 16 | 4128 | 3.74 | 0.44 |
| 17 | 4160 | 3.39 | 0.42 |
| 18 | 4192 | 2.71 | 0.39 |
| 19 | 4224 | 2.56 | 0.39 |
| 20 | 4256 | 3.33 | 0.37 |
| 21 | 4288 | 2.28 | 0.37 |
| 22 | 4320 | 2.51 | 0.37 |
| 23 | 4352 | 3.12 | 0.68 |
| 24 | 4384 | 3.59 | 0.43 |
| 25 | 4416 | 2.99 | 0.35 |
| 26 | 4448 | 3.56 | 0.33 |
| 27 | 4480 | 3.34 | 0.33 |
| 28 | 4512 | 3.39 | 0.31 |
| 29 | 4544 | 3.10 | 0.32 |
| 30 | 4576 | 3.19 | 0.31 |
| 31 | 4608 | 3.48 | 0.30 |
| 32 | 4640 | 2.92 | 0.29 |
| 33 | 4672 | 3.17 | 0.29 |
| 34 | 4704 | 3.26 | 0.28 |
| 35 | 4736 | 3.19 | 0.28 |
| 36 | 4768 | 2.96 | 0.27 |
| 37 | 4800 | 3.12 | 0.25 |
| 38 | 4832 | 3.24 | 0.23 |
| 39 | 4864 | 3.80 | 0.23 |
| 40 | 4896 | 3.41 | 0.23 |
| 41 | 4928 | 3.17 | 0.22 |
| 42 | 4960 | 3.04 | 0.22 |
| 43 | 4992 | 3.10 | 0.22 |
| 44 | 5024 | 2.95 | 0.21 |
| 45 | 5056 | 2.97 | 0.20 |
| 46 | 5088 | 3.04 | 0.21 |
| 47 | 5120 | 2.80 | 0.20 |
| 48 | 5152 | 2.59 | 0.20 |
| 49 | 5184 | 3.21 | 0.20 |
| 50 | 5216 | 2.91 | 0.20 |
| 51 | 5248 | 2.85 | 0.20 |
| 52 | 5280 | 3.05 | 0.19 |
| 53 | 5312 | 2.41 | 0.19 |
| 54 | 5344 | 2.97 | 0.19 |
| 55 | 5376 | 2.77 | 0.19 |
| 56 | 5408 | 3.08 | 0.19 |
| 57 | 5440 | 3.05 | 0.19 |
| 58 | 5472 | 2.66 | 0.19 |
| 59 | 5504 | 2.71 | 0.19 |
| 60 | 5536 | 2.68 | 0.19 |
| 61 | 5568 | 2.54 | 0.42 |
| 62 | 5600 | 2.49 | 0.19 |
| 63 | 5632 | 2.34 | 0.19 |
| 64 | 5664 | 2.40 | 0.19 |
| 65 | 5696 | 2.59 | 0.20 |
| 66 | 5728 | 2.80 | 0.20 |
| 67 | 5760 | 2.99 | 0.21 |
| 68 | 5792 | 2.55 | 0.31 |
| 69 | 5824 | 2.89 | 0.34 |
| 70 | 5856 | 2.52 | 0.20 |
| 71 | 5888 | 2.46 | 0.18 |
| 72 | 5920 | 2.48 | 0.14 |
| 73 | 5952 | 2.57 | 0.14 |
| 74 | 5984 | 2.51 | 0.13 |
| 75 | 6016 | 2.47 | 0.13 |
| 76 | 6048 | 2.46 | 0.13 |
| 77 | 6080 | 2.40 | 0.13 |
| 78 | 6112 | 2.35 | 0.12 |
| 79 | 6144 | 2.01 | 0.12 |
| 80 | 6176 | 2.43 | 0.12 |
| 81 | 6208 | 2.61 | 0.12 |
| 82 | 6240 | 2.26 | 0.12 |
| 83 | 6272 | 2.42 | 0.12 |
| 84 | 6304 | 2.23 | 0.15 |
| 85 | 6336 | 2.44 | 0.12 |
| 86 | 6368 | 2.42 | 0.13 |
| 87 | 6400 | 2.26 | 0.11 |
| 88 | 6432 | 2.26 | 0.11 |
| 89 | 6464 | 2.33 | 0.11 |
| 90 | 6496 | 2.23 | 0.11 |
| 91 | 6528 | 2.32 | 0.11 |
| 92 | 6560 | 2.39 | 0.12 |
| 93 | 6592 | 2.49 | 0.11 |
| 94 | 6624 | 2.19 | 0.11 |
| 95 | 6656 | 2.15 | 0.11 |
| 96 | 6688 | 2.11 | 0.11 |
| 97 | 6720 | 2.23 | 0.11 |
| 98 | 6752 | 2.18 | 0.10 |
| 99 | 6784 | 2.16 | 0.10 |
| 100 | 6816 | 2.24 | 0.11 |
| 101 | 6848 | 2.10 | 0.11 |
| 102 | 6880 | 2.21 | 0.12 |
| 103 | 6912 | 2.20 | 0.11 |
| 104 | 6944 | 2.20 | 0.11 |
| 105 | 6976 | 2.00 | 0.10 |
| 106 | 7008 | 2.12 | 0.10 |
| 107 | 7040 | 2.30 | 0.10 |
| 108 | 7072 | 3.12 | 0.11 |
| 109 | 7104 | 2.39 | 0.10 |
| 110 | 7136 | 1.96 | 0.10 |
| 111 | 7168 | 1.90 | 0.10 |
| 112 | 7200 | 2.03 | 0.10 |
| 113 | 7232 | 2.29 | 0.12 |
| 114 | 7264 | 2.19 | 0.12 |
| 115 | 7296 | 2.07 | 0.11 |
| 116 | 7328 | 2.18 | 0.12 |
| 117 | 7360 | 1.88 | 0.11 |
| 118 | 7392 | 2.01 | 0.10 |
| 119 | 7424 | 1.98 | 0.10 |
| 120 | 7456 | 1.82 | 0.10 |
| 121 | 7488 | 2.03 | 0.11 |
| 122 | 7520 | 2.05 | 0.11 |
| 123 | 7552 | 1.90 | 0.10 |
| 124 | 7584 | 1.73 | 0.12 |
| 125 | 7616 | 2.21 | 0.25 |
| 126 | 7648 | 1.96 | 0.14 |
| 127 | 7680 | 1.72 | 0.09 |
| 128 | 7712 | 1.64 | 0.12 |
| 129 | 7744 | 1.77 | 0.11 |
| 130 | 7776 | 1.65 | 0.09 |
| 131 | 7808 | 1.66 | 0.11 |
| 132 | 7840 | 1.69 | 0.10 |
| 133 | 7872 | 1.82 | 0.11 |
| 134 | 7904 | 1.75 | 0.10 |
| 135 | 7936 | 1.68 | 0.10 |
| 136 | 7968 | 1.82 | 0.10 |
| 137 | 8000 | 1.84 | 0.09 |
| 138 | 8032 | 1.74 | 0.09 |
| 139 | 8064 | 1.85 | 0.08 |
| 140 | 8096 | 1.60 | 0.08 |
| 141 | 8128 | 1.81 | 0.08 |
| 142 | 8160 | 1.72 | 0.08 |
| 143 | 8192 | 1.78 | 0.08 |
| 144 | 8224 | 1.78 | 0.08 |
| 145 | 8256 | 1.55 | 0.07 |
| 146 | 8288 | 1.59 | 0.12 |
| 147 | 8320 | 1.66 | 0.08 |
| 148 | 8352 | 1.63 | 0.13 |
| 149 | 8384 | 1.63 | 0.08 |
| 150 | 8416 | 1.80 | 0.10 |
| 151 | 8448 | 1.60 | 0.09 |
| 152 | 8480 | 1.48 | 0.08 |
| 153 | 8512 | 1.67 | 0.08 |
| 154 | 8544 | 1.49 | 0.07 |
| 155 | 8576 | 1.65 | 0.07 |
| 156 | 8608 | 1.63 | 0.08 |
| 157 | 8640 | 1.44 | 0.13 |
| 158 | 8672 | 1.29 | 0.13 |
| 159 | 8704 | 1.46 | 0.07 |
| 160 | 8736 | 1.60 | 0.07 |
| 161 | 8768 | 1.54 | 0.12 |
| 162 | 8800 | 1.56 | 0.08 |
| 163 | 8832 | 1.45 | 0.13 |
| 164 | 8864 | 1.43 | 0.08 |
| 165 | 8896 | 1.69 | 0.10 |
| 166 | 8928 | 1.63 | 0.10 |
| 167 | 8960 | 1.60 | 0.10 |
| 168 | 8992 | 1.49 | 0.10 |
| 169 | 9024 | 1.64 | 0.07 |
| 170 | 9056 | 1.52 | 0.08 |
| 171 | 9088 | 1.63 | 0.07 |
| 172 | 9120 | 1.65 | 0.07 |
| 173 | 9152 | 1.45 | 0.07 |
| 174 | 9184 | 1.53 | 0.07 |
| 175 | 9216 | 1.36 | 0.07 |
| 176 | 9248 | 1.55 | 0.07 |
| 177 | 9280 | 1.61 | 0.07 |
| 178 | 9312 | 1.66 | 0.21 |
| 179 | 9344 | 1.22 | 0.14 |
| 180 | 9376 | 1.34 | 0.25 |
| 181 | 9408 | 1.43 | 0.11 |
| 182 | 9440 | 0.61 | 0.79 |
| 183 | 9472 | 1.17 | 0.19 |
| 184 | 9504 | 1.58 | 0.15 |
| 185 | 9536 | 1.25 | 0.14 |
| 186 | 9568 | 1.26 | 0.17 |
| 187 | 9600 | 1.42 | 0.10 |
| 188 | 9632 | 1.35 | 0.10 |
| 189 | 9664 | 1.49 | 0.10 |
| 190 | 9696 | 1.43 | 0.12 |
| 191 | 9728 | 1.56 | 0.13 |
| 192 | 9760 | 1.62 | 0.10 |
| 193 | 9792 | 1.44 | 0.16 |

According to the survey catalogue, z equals 0.078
